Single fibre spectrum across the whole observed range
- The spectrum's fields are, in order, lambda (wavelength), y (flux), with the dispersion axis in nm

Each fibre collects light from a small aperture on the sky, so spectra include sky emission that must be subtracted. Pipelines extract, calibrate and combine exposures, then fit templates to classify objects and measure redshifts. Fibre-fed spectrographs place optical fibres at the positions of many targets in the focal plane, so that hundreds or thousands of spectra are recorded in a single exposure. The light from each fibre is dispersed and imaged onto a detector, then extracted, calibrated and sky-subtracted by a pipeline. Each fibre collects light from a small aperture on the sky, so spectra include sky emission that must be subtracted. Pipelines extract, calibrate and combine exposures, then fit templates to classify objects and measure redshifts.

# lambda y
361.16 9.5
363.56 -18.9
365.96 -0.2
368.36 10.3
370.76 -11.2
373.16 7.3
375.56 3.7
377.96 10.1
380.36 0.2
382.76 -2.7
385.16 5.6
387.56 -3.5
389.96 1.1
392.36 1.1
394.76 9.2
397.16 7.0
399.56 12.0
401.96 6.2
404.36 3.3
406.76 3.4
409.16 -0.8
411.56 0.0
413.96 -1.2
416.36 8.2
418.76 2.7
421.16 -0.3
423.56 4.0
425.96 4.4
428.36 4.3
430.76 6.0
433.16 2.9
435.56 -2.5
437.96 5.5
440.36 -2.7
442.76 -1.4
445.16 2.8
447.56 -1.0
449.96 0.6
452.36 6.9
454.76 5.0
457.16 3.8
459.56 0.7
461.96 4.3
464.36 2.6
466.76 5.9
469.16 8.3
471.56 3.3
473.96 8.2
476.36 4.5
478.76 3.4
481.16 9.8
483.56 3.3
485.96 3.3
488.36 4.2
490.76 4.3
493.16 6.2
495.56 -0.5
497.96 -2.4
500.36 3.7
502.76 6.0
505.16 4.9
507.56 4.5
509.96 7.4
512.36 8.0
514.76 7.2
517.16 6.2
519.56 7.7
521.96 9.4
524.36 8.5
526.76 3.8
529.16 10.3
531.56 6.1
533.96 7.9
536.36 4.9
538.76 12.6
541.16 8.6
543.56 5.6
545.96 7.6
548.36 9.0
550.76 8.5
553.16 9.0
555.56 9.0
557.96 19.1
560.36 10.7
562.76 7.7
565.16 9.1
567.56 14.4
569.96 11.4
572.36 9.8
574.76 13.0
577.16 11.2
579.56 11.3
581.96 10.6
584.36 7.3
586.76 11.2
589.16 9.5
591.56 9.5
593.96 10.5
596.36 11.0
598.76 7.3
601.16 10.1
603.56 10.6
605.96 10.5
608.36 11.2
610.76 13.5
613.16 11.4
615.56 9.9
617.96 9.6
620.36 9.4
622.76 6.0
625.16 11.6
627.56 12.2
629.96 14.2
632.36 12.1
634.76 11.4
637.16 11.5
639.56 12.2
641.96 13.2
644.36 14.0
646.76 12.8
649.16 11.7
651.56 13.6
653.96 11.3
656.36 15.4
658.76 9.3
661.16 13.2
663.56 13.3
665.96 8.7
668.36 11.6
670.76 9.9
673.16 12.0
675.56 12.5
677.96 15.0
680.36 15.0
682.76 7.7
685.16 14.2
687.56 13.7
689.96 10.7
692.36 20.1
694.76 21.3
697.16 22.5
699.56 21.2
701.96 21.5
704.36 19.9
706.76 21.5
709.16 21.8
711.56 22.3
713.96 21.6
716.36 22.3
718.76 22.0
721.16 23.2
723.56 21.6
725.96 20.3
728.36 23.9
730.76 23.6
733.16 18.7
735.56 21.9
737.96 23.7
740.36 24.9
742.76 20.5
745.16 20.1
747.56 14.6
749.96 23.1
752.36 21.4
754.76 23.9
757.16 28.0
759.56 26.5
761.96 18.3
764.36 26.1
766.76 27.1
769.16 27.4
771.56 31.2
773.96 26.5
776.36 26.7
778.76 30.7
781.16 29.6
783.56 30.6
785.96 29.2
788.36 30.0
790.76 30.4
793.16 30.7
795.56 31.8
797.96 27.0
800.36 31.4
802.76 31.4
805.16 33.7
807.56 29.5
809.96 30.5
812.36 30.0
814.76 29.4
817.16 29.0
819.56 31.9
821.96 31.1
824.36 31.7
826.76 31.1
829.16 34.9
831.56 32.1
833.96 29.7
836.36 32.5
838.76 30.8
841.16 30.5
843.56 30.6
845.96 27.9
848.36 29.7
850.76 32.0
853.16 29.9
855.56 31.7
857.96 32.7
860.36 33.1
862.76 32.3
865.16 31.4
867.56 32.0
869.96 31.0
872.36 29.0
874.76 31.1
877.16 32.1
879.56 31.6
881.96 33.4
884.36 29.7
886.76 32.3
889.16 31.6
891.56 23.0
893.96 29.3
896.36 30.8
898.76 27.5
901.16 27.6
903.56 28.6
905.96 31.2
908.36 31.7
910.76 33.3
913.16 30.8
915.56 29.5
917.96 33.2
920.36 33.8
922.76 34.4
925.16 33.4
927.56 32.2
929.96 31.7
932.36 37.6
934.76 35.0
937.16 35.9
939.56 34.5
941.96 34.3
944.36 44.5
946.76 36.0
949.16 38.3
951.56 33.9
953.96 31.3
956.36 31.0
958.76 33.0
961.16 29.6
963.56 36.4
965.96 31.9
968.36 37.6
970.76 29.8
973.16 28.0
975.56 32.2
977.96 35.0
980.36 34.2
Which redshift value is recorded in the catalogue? 0.74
